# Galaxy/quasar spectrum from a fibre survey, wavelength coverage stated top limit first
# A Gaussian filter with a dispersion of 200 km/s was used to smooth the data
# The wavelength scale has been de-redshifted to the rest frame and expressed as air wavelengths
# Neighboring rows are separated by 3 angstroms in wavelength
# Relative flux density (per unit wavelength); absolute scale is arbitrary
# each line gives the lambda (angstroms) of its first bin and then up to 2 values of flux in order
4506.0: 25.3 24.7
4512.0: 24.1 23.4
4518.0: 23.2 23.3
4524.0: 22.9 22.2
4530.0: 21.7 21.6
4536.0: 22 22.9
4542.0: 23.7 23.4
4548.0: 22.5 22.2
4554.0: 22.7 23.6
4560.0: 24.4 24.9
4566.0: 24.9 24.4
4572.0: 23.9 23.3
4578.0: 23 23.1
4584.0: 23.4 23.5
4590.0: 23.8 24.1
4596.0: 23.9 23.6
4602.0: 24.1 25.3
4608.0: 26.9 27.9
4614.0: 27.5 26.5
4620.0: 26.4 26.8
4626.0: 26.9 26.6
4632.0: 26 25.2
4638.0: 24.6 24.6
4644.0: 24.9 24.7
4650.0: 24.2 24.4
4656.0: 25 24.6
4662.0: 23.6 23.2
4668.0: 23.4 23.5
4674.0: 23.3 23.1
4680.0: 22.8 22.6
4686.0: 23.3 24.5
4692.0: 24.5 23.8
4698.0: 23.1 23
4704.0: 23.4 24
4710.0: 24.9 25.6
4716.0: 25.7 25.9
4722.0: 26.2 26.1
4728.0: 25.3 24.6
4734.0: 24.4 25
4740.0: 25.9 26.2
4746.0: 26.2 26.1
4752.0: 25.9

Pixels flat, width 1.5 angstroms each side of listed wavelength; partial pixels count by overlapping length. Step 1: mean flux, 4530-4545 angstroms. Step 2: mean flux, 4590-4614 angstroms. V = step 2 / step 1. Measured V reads 1.12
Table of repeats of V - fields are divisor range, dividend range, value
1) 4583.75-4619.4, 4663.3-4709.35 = 0.93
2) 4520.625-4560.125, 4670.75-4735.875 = 1.07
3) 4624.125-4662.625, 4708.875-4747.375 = 1.02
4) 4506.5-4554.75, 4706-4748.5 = 1.11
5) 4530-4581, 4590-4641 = 1.10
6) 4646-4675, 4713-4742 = 1.06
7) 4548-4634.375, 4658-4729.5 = 0.98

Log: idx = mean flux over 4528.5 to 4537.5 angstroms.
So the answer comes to 21.8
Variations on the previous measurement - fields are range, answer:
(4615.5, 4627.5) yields 26.6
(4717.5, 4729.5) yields 25.9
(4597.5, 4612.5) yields 25.6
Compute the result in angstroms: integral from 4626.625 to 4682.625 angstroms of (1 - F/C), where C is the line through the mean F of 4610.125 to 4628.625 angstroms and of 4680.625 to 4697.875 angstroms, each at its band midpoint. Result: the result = 2.13 angstroms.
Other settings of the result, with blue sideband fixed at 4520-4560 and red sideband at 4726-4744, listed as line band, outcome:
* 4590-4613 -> -1.5 angstroms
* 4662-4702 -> 1.9 angstroms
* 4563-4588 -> -0.6 angstroms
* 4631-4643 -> -0.5 angstroms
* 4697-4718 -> 0.5 angstroms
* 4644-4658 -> -0.3 angstroms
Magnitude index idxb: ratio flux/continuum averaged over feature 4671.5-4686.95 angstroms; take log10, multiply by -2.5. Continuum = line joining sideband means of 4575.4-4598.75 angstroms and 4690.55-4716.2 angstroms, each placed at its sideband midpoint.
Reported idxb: 0.05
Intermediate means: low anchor 23.5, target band 23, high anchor 24.1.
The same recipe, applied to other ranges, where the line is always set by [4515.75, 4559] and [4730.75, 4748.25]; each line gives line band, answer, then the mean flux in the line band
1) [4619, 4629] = -0.120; 26.7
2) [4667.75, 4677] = 0.055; 23.4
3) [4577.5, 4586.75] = 0.005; 23.2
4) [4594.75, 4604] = -0.017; 23.9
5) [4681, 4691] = 0.057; 23.5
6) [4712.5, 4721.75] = -0.027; 25.8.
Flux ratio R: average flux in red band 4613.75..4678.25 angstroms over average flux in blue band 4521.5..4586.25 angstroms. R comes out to 1.07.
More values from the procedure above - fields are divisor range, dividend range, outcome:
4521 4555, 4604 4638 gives 1.17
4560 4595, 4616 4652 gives 1.07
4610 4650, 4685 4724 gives 0.94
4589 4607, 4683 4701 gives 0.98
